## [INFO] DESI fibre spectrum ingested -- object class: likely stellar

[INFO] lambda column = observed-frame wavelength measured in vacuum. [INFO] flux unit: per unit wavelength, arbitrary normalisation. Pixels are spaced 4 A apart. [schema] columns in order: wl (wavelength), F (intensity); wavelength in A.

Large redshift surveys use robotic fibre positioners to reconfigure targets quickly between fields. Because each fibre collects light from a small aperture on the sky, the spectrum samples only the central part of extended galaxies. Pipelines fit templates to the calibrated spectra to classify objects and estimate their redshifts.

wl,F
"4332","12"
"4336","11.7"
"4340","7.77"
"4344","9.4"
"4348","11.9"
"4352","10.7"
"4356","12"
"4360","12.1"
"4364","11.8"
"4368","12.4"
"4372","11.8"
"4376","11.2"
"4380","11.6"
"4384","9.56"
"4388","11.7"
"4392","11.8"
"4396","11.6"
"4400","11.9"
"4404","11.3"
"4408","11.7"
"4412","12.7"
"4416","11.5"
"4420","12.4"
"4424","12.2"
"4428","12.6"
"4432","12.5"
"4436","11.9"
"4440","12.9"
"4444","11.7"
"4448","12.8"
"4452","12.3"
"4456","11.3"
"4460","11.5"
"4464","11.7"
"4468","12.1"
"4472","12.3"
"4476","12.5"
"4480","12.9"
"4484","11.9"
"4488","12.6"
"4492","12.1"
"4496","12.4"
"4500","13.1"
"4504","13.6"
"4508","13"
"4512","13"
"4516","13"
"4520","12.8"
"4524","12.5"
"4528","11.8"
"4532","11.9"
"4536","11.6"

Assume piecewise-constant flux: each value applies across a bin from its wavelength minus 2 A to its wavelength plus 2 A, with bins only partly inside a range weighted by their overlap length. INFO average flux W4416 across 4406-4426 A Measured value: 12.1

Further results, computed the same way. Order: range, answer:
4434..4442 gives 12.4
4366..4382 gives 11.8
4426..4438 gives 12.3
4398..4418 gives 11.8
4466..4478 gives 12.3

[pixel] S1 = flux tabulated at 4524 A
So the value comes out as 12.5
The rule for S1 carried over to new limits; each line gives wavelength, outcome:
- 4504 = 13.6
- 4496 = 12.4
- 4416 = 11.5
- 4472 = 12.3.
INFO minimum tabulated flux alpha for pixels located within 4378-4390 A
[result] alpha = 9.56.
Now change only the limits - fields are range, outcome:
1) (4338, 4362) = 7.77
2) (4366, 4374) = 11.8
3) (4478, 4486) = 11.9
